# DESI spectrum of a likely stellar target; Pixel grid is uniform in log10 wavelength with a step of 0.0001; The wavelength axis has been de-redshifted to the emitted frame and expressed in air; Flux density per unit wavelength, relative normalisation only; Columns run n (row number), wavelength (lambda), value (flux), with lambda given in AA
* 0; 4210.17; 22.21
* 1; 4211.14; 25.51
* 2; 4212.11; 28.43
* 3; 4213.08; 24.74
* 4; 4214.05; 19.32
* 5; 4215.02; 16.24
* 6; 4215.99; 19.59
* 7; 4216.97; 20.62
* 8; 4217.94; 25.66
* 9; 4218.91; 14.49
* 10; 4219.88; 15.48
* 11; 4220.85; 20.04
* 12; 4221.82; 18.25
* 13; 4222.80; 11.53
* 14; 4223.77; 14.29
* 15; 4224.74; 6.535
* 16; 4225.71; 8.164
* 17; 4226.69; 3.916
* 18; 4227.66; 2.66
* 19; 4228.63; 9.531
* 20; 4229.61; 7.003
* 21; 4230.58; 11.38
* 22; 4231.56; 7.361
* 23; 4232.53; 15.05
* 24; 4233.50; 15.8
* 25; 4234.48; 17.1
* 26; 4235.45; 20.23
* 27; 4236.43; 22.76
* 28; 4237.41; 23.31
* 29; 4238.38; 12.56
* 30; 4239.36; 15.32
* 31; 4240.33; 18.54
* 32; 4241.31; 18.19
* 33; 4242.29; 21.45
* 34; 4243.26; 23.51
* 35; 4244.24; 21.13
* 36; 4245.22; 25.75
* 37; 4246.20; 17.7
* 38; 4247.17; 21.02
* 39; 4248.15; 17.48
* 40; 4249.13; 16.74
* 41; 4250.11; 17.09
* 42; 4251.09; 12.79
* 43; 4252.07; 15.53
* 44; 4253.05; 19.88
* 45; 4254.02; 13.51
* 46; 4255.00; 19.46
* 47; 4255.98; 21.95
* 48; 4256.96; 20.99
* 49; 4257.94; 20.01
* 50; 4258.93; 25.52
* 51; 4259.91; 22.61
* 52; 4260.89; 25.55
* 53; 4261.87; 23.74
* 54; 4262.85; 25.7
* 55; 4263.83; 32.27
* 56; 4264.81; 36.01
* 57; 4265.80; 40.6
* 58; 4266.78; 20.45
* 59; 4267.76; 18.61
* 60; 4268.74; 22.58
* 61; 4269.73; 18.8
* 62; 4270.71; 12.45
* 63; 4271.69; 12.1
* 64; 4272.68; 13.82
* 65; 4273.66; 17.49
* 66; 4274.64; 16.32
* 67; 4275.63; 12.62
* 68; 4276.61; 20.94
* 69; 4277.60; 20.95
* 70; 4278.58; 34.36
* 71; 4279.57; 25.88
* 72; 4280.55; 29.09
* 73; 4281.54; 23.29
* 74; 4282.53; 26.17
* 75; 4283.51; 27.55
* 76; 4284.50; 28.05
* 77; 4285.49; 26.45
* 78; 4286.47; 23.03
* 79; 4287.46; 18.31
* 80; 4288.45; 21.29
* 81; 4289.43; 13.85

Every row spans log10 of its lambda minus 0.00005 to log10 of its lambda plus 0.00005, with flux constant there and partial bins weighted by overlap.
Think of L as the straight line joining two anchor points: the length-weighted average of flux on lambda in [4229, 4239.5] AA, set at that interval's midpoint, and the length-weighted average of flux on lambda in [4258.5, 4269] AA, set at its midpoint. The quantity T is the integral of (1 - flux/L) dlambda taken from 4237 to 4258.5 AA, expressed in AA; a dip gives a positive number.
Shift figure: 1.5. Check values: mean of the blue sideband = 15.2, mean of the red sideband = 26.8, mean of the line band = 18.8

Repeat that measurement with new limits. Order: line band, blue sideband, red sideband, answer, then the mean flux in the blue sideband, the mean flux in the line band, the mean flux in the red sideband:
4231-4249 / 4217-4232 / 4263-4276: -3.82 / 12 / 18.5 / 21.3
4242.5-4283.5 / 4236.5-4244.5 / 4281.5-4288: 0.93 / 19.4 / 21.6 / 24.8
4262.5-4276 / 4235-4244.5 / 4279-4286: 1.59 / 19.7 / 21.4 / 26.7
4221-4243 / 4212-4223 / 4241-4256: 6.04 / 19.4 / 13.9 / 18.9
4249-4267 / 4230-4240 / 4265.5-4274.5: -4.61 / 16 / 22.8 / 19.1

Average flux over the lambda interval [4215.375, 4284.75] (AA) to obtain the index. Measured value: 19.1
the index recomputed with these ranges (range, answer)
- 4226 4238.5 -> 12.9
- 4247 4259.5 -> 18.6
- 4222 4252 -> 15.2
